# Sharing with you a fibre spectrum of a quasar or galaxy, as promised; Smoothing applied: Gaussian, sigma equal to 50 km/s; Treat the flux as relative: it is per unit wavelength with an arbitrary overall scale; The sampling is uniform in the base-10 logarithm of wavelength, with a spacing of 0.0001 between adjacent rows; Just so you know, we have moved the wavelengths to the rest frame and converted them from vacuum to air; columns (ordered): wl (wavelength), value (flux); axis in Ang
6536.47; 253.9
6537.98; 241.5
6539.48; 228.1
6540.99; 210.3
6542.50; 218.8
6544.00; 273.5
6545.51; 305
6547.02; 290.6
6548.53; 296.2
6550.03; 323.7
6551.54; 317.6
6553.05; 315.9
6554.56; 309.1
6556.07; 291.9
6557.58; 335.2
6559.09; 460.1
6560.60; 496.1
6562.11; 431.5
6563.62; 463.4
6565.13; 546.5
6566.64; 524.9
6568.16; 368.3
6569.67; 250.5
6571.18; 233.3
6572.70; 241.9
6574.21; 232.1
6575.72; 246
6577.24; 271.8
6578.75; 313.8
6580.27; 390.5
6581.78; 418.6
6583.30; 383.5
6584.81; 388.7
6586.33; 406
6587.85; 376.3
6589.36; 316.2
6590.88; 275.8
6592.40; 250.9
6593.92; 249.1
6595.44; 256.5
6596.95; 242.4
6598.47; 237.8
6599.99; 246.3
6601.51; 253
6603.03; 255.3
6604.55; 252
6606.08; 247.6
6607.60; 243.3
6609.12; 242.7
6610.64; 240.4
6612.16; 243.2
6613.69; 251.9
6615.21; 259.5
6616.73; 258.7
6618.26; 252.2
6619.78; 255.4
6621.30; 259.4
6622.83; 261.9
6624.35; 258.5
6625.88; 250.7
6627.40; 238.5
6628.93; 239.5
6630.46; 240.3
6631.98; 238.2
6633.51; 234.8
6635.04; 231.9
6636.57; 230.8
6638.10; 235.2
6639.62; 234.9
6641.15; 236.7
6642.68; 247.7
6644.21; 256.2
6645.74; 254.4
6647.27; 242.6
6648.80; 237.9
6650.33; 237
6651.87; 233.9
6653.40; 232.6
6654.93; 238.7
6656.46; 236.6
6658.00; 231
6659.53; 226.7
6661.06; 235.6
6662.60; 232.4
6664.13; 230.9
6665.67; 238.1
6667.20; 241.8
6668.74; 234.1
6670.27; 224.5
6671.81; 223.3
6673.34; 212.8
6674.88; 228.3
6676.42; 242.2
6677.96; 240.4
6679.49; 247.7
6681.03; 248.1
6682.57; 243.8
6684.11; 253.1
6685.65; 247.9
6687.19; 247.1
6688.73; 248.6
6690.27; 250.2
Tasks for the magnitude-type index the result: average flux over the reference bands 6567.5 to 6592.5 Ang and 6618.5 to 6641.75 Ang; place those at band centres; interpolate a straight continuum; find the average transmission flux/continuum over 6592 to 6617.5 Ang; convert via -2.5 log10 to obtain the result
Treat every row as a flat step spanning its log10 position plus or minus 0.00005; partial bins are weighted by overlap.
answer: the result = 0.129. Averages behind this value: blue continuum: 317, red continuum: 243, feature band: 249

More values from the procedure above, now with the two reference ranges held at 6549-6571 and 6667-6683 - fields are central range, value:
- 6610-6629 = 0.21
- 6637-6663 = 0.12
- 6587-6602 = 0.24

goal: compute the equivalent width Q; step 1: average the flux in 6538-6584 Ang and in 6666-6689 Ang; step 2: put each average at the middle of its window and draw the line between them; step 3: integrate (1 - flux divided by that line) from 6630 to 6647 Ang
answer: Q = 1.9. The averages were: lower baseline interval 331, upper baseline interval 239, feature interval 240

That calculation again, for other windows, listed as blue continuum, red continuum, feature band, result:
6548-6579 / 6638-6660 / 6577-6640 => 4.1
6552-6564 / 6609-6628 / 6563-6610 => 2.0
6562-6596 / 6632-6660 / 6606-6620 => 1.9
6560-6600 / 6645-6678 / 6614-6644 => 3.2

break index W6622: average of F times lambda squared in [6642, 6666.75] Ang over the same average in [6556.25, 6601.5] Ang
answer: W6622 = 0.7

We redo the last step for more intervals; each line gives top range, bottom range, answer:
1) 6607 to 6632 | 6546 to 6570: 0.67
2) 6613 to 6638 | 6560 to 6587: 0.69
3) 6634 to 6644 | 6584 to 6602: 0.82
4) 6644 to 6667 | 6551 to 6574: 0.66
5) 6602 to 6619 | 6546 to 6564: 0.71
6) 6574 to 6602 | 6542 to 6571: 0.86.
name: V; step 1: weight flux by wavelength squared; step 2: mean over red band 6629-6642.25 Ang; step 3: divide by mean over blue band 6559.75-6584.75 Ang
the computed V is 0.7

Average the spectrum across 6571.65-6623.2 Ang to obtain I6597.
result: 280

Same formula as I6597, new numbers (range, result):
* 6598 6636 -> 248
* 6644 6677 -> 235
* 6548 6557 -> 310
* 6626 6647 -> 240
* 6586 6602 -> 280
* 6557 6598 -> 346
